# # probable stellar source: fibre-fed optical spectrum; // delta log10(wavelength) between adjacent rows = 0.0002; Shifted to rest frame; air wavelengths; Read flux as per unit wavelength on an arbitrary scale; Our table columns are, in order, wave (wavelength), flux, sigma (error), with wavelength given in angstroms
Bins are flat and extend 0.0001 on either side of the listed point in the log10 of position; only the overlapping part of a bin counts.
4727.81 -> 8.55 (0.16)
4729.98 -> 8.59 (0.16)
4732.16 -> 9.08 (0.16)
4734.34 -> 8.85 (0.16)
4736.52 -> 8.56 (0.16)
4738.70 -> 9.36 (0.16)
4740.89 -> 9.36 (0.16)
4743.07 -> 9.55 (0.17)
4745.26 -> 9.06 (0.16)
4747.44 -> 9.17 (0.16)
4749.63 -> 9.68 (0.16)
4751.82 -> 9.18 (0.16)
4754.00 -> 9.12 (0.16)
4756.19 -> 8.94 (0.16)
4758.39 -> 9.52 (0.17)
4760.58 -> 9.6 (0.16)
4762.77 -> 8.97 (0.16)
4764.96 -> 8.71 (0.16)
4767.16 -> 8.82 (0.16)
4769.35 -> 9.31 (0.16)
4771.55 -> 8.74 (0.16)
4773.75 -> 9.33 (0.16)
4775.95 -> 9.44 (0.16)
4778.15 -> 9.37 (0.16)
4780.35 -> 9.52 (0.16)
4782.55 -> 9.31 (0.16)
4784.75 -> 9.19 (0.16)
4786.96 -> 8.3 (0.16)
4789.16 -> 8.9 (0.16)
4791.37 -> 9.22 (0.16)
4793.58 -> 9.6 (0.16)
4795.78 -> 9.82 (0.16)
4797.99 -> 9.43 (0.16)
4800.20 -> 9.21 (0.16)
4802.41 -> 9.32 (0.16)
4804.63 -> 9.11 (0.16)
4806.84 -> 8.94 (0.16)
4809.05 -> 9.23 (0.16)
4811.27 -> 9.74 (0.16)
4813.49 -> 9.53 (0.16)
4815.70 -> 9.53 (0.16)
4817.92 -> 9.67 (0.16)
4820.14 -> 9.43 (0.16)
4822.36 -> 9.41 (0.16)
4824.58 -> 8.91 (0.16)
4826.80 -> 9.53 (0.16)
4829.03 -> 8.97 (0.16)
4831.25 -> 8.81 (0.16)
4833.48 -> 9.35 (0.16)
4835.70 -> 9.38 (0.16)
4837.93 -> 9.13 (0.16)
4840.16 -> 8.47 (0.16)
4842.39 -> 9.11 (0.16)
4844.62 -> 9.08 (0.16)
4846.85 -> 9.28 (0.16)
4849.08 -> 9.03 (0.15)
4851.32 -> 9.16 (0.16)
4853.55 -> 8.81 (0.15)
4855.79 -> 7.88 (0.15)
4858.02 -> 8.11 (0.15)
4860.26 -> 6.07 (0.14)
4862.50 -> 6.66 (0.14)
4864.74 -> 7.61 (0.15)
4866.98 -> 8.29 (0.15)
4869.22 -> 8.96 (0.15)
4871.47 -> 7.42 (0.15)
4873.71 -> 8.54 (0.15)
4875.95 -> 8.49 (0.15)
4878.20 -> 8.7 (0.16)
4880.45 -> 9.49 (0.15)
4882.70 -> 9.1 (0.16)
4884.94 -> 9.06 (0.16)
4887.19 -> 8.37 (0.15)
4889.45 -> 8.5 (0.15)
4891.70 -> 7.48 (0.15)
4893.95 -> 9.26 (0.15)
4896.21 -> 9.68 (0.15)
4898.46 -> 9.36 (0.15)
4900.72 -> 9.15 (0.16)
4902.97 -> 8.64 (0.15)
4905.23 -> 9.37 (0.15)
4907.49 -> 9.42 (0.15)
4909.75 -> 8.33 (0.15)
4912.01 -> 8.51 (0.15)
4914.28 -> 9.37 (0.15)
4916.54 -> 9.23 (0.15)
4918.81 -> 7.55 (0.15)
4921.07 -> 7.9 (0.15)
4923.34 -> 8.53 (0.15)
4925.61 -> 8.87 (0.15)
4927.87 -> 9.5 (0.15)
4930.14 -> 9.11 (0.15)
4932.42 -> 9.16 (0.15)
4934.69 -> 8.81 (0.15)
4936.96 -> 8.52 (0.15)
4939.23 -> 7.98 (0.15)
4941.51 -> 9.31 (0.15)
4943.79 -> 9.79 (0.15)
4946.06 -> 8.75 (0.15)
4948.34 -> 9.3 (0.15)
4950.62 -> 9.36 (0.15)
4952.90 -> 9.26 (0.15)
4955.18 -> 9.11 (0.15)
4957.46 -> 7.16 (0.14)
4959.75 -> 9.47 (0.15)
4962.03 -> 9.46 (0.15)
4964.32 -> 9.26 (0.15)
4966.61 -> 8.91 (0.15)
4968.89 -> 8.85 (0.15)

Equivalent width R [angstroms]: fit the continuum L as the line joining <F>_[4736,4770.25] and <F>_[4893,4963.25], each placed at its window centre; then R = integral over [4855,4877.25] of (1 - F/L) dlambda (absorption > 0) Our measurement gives 3.0 angstroms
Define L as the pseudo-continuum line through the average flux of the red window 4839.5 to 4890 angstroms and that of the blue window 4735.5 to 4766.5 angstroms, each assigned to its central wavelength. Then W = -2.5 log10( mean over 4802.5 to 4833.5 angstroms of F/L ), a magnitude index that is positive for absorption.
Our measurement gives -0.065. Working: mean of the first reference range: 9.19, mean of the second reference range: 8.44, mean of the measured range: 9.29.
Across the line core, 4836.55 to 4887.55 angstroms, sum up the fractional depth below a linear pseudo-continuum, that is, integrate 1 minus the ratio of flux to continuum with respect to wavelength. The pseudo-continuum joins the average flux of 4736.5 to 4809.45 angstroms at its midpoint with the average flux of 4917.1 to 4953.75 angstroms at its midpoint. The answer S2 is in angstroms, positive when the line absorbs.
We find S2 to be 3.1 angstroms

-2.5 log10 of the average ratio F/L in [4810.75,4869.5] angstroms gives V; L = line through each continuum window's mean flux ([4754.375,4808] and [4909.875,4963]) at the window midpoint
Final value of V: 0.033 mag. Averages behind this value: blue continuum 9.19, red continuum 8.86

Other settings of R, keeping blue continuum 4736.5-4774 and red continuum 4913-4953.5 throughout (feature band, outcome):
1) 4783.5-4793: 0.2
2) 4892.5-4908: -0.5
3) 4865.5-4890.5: 1.0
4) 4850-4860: 0.8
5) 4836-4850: 0.0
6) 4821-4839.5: -0.2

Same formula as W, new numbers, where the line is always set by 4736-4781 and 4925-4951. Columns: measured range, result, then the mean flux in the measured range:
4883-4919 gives 0.02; 8.87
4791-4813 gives -0.02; 9.37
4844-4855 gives 0.01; 9.03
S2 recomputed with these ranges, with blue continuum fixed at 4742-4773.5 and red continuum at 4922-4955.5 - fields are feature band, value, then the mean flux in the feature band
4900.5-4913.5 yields 0.2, 8.9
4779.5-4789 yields 0.1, 9.05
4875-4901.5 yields 0.5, 8.88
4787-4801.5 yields -0.2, 9.29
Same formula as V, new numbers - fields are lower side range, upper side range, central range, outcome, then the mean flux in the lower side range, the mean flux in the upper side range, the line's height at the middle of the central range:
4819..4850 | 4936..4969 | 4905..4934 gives 0.02 mag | 9.14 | 8.97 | 9.02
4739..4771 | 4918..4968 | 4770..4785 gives -0.01 mag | 9.21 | 8.88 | 9.17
